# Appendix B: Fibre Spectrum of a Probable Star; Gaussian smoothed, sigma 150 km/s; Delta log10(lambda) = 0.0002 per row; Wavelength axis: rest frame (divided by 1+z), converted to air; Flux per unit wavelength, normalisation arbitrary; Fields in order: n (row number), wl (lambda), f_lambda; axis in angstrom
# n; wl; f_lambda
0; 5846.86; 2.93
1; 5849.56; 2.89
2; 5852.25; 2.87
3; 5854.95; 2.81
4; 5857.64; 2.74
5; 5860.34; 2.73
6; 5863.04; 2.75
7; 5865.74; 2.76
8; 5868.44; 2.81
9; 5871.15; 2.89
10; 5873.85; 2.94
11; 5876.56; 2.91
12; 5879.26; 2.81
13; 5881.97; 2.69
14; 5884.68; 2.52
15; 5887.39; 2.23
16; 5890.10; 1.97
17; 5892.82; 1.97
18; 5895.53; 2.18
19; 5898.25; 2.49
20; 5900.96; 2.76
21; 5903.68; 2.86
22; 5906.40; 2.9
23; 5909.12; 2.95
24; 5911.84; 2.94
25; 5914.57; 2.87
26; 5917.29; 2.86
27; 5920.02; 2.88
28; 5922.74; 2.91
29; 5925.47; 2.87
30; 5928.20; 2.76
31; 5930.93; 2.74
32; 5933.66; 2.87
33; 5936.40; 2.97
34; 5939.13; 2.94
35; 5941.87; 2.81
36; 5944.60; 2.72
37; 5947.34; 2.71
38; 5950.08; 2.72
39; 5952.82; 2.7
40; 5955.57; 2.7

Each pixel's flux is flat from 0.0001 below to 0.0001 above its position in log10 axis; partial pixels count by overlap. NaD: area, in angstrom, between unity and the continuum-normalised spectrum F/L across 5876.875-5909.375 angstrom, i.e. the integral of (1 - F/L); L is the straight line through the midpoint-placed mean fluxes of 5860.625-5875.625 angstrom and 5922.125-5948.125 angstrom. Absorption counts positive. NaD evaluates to 3.5 angstrom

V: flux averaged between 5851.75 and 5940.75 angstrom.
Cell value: 2.73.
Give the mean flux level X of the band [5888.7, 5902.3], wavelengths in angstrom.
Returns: 2.27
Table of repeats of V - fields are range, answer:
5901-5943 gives 2.87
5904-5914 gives 2.92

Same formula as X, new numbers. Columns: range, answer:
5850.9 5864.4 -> 2.78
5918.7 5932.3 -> 2.83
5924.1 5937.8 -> 2.84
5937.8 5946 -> 2.82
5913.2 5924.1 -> 2.88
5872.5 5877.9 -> 2.92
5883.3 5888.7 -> 2.38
